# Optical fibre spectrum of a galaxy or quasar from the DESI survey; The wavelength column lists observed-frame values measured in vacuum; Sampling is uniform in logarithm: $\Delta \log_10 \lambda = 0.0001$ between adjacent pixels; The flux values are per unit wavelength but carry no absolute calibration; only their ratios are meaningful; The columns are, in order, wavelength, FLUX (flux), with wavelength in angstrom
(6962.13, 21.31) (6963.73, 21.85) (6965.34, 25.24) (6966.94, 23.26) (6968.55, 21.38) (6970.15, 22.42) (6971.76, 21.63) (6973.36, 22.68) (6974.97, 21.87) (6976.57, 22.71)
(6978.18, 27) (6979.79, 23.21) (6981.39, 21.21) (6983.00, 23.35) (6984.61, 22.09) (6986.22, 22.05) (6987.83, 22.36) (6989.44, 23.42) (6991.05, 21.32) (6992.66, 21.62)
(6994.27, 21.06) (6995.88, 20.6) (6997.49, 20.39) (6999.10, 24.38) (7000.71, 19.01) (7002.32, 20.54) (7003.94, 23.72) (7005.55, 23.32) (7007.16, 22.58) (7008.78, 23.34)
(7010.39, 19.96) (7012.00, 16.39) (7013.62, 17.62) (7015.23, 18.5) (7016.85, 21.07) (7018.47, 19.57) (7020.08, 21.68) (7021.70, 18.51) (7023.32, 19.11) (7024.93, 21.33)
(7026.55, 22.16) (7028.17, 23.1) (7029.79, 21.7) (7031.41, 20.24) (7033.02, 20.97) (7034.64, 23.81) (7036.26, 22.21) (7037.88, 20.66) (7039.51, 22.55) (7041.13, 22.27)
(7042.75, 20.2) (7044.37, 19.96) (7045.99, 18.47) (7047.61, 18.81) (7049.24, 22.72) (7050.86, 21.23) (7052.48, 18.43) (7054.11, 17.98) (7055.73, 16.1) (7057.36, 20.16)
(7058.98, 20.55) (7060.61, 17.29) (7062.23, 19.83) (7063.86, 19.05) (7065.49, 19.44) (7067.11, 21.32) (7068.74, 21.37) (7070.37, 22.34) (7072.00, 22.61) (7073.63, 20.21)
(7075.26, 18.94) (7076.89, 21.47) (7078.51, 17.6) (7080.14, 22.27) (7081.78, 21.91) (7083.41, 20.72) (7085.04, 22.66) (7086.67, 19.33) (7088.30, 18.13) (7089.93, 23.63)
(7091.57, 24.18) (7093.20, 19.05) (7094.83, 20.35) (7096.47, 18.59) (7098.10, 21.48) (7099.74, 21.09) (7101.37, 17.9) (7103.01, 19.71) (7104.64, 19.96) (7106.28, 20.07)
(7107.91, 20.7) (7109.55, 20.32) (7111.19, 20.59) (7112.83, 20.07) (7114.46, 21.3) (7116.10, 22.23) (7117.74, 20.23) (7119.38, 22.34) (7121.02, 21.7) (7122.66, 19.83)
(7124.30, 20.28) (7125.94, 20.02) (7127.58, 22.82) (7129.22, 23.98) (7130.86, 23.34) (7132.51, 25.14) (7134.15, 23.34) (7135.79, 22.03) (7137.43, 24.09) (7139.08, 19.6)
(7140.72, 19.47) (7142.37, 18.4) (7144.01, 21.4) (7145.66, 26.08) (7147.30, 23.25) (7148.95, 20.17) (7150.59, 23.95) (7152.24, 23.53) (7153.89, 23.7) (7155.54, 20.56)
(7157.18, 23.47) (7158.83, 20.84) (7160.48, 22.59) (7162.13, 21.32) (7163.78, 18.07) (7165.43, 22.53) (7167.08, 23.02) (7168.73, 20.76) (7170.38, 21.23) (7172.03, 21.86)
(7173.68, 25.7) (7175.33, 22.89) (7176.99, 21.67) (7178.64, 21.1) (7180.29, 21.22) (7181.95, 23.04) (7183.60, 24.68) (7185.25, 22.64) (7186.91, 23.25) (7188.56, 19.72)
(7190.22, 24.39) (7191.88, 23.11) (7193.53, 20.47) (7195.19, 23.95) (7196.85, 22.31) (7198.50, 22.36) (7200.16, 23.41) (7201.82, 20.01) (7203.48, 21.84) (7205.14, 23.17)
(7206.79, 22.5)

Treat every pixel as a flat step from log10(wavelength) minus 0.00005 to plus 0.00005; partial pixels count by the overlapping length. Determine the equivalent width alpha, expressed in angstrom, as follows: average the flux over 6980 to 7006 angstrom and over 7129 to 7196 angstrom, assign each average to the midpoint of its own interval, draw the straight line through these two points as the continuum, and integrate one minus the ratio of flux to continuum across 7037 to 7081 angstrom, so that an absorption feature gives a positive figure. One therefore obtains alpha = 3.8 angstrom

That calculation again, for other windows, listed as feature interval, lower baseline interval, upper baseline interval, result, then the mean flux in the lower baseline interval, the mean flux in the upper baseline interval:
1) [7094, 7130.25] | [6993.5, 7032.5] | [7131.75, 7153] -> 2.09 angstrom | 20.8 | 22.3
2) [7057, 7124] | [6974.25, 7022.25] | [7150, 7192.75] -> 4.24 angstrom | 21.5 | 22.3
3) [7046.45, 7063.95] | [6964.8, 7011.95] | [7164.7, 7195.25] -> 2.37 angstrom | 22.2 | 22.4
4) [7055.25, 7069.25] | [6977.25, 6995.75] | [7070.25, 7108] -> 1.06 angstrom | 22.5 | 20.6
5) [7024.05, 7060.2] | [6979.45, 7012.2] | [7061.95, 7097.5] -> 0.90 angstrom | 21.8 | 20.7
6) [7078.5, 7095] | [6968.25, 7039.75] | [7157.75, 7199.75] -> 0.60 angstrom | 21.6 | 22.2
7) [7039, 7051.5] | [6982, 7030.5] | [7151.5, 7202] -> 0.41 angstrom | 21.2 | 22.3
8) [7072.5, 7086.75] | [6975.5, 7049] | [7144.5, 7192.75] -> 0.74 angstrom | 21.3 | 22.4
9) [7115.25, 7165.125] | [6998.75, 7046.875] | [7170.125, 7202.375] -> 0.27 angstrom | 20.9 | 22.5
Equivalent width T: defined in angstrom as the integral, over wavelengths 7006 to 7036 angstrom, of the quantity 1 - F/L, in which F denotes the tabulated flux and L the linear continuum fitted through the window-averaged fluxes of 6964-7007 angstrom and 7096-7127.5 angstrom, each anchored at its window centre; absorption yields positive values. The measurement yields 1.57 angstrom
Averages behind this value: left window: 22.4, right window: 20.5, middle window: 20.7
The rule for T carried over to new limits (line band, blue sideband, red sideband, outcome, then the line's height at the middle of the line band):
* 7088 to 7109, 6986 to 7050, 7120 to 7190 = 1.2 angstrom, 21.7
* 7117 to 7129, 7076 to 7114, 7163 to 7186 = 0.0 angstrom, 21.1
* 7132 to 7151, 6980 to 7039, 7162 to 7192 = -0.1 angstrom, 22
